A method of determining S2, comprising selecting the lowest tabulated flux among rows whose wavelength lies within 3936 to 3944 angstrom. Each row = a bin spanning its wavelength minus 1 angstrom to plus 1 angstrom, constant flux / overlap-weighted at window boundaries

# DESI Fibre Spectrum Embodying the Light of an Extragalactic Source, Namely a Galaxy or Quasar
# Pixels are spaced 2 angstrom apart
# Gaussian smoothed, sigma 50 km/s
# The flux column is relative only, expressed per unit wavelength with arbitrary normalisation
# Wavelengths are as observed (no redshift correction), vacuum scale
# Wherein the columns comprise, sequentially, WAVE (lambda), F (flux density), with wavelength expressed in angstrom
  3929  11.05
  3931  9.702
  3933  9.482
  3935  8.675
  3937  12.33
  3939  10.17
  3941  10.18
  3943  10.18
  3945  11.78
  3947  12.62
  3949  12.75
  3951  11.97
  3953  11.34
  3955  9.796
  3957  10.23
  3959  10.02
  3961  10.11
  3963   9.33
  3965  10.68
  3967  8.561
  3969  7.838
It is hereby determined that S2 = 10.17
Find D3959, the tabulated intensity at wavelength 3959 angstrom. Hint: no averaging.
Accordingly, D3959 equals 10.02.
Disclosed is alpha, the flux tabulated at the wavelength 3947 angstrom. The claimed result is 12.62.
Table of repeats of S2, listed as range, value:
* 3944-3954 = 11.34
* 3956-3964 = 9.33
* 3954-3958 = 9.796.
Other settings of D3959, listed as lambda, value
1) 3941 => 10.18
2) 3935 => 8.675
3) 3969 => 7.838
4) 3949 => 12.75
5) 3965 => 10.68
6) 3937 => 12.33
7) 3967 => 8.561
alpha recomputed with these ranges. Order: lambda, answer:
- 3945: 11.78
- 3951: 11.97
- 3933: 9.482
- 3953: 11.34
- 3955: 9.796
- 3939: 10.17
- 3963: 9.33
